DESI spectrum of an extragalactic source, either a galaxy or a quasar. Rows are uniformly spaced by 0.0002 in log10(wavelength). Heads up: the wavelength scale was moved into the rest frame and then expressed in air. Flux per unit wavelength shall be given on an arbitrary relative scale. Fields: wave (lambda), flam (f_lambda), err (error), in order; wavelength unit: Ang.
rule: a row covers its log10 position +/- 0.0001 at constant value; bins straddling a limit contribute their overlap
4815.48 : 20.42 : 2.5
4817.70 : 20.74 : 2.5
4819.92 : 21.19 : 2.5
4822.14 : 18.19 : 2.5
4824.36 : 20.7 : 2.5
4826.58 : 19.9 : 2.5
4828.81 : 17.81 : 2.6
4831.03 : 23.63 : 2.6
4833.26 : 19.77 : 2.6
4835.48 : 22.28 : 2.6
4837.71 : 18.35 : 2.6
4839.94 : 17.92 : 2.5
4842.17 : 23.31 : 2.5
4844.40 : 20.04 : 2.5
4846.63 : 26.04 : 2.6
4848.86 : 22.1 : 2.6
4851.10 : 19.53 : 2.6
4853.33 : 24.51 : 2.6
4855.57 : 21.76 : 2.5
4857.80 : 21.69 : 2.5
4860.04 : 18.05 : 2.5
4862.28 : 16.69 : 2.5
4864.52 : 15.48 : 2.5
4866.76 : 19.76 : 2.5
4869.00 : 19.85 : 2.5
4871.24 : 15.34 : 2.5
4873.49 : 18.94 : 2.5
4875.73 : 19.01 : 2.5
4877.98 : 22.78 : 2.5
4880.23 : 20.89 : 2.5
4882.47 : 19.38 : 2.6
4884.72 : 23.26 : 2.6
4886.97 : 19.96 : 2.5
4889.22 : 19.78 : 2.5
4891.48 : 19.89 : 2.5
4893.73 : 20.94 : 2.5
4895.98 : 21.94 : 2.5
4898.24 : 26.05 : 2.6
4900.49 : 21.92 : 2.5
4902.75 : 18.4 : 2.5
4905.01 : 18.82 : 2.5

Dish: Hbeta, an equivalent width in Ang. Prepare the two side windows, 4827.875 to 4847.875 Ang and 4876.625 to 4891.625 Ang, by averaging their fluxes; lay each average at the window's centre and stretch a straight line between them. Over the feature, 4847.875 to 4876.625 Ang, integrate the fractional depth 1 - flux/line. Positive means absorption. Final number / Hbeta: 2.1 Ang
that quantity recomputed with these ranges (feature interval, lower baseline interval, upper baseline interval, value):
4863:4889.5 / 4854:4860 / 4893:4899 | 3.1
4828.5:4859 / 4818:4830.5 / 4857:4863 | -3.5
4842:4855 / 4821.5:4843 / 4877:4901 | -1.2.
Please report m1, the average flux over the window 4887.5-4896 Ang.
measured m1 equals 20.4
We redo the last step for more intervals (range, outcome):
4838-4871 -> 20.3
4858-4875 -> 18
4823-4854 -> 21.1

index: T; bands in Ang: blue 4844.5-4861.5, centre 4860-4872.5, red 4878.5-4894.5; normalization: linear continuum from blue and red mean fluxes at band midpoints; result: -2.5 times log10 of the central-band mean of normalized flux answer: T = 0.214 mag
